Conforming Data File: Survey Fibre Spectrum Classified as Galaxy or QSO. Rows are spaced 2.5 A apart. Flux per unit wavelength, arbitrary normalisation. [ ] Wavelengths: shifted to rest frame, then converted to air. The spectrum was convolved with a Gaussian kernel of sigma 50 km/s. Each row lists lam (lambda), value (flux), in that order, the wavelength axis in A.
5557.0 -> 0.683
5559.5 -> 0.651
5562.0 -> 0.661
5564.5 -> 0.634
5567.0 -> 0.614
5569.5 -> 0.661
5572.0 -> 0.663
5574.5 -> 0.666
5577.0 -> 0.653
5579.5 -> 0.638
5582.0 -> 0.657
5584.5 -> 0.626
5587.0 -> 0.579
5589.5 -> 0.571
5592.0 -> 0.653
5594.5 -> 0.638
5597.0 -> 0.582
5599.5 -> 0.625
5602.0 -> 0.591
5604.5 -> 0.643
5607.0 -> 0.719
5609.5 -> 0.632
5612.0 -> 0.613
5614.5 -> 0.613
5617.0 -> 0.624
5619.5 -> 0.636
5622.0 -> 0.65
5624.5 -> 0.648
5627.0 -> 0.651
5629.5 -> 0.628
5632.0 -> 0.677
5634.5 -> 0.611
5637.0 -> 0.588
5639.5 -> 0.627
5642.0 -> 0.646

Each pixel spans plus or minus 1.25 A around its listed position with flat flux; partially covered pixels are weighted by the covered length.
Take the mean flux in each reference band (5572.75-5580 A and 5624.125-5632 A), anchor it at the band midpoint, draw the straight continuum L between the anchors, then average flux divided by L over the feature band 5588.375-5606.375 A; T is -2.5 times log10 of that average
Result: 0.06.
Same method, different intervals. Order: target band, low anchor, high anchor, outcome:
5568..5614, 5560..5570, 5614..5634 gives 0.01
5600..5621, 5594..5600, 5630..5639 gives -0.03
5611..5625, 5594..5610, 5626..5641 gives 0.00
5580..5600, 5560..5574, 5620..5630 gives 0.05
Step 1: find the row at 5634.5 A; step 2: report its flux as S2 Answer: 0.611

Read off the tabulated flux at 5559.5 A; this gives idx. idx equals 0.651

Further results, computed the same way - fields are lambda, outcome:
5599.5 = 0.625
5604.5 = 0.643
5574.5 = 0.666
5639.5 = 0.627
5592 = 0.653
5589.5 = 0.571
